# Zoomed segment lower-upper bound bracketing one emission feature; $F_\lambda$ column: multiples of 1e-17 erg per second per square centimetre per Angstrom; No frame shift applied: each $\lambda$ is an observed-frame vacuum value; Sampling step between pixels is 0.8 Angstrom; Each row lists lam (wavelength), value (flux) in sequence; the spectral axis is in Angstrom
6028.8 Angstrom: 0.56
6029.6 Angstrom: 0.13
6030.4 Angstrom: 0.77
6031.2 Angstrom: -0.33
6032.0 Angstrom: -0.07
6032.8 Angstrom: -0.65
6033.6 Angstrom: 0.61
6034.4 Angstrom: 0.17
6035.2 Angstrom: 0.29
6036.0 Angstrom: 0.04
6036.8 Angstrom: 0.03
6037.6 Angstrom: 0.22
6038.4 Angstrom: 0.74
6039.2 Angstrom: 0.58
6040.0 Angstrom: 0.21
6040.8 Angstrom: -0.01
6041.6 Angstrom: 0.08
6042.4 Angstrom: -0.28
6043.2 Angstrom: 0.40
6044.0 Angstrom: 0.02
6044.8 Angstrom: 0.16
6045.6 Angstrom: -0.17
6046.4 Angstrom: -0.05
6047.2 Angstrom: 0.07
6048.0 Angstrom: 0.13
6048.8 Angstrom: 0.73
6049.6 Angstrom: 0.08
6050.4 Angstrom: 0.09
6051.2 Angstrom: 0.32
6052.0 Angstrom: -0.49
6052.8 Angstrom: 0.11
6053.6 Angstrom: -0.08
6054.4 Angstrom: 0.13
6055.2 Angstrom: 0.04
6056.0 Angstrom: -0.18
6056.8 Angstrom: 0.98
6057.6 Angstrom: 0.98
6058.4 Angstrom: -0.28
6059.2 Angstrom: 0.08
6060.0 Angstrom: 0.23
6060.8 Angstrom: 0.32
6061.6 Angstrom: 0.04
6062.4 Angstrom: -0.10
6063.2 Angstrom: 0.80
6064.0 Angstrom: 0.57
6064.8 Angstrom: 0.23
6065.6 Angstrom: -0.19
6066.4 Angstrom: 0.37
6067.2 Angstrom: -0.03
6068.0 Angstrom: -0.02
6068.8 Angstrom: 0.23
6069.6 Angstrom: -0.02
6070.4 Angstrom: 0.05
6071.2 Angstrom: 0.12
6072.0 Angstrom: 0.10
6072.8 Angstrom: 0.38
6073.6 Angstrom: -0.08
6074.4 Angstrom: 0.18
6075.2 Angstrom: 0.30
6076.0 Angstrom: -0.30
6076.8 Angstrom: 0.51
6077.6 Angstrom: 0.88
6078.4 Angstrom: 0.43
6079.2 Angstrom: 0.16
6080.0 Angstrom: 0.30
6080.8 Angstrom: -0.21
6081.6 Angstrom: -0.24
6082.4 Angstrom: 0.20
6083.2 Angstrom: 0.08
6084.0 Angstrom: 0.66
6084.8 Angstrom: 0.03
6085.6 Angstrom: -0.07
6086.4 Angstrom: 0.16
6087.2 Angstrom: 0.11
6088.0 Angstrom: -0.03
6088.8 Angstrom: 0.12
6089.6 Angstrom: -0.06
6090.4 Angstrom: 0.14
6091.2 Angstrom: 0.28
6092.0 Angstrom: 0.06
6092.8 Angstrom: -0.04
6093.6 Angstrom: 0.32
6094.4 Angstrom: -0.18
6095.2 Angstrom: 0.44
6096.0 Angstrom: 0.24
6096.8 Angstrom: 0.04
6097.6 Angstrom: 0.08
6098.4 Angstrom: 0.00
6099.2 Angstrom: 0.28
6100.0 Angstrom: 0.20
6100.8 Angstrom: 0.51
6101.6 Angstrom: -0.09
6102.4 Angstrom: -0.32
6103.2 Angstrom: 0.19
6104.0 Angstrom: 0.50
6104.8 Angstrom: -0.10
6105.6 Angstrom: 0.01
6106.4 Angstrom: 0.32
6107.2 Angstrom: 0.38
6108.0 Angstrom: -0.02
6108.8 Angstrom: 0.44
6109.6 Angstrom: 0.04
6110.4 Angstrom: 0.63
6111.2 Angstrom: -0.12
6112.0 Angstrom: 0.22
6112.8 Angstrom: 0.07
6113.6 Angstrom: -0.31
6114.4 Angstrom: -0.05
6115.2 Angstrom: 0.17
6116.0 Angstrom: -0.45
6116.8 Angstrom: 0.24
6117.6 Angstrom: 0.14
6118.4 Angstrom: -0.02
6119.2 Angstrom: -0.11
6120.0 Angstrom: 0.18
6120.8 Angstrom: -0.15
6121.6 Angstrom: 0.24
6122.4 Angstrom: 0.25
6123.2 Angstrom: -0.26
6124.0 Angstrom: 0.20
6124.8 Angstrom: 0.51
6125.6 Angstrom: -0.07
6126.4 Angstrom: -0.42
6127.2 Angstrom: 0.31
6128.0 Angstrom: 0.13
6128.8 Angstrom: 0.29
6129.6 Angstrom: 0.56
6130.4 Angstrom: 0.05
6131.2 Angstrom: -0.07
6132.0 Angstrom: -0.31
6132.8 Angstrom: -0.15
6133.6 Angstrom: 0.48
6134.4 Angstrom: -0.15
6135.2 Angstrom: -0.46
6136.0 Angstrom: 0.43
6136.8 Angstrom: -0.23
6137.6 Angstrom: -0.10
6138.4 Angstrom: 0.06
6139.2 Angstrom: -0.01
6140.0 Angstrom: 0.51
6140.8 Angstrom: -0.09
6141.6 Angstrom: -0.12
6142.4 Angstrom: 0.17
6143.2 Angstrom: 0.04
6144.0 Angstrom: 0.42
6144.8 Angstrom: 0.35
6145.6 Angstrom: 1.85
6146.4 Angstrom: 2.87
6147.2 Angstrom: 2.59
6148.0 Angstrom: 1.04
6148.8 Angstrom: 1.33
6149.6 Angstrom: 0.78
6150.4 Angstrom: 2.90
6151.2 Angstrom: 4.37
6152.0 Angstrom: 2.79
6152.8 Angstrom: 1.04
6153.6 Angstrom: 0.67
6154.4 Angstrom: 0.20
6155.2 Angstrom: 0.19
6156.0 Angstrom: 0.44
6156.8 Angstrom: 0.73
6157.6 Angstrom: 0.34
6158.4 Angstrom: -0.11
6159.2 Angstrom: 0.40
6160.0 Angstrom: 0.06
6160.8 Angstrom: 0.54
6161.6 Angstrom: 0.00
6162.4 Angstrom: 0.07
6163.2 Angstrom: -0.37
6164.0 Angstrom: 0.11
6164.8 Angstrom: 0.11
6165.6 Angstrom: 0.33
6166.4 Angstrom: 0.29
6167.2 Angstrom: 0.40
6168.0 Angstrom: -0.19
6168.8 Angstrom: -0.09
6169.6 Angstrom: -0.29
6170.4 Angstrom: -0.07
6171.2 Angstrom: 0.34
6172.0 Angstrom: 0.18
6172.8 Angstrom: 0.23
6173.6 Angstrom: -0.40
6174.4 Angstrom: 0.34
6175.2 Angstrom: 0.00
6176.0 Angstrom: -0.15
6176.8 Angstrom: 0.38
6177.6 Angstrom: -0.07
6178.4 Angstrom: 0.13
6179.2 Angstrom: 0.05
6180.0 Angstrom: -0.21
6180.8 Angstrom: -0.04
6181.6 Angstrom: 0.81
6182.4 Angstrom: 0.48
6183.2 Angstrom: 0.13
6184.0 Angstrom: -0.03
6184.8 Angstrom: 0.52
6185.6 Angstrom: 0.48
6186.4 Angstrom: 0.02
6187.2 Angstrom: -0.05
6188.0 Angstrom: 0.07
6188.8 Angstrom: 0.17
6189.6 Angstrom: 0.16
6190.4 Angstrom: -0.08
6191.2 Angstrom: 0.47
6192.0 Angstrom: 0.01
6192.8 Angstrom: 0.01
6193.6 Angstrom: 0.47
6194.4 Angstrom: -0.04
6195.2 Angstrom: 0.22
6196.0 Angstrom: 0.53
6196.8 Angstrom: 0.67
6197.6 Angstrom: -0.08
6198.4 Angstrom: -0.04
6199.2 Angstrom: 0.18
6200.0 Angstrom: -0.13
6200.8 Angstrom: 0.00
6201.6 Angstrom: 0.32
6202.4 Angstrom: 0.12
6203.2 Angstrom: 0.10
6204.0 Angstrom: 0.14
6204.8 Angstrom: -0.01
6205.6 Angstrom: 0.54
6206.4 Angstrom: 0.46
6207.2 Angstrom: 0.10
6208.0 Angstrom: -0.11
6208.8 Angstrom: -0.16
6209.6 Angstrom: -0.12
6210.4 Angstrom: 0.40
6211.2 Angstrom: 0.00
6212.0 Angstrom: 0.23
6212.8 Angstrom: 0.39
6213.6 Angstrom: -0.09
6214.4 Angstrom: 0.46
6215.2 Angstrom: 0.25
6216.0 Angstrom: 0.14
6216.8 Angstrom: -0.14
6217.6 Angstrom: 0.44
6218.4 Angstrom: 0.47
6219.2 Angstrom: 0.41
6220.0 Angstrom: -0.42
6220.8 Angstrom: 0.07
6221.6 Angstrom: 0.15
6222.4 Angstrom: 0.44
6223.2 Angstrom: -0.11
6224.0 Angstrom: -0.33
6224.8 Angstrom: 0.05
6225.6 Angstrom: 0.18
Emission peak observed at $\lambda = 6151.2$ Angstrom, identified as [O II]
